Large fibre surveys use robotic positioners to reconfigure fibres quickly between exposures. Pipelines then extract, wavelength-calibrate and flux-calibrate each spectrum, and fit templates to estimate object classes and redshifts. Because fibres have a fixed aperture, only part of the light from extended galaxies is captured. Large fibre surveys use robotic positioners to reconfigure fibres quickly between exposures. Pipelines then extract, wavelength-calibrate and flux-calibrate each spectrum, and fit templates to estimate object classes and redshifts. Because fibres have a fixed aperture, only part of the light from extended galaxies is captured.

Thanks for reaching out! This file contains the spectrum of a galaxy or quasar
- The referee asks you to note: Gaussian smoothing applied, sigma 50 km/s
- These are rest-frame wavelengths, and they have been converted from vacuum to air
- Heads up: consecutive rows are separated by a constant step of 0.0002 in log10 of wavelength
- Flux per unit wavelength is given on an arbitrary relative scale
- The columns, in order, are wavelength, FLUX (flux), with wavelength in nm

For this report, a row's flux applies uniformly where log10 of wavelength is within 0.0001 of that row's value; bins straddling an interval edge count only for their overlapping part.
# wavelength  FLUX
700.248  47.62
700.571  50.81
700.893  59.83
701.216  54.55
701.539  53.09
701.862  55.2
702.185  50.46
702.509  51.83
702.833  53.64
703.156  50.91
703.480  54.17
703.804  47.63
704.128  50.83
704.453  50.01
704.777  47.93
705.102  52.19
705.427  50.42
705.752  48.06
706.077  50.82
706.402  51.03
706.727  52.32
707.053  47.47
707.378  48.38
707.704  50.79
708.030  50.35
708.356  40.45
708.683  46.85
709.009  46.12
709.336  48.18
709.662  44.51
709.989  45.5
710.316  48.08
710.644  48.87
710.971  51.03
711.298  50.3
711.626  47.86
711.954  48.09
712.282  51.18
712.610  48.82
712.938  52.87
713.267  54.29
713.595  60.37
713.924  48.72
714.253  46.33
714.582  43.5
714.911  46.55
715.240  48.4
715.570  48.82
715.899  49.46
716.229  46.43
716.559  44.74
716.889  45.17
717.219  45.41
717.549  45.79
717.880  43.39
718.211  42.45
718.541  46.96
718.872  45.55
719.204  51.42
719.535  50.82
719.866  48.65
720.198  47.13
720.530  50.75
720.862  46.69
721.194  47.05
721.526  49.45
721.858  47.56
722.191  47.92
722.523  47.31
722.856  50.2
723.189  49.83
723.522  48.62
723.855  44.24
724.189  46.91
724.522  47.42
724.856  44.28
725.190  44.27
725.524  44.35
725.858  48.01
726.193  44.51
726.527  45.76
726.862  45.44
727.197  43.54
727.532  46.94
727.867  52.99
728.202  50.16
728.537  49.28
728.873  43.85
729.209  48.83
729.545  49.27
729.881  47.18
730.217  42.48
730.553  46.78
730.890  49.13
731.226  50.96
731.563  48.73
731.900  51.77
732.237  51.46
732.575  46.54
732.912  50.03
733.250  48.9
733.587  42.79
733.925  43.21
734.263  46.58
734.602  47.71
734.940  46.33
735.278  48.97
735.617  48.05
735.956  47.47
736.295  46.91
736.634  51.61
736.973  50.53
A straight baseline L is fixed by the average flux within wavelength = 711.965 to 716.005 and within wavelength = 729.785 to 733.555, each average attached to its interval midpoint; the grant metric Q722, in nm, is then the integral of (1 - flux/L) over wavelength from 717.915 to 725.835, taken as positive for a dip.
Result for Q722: 0.303 nm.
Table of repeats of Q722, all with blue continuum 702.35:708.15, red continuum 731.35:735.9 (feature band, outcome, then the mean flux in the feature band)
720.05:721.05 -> 0.02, 48.2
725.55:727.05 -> 0.08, 45.7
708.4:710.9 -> 0.17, 46.7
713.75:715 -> 0.08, 46.4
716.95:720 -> 0.16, 46.7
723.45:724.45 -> 0.05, 46.5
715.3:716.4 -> 0.03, 48.2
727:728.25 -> 0.00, 48.2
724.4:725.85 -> 0.10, 45.3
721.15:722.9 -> 0.03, 48.2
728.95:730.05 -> 0.00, 48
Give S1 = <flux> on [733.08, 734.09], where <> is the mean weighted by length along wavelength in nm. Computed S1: 45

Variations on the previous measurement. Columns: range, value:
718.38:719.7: 48.7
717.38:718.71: 44.7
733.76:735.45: 46.6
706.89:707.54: 48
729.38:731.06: 47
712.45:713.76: 54.1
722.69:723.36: 50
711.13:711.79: 49.1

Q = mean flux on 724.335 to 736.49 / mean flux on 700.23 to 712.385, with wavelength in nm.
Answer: 0.9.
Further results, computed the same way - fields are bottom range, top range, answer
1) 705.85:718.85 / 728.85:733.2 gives 1.01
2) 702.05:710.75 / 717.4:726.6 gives 0.96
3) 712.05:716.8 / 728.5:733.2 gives 0.98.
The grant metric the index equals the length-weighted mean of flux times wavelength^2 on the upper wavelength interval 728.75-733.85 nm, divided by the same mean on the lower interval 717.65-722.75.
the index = 1.0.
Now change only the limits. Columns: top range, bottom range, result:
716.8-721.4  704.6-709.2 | 1.00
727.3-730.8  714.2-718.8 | 1.08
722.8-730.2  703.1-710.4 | 1.02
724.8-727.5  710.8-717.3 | 0.95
